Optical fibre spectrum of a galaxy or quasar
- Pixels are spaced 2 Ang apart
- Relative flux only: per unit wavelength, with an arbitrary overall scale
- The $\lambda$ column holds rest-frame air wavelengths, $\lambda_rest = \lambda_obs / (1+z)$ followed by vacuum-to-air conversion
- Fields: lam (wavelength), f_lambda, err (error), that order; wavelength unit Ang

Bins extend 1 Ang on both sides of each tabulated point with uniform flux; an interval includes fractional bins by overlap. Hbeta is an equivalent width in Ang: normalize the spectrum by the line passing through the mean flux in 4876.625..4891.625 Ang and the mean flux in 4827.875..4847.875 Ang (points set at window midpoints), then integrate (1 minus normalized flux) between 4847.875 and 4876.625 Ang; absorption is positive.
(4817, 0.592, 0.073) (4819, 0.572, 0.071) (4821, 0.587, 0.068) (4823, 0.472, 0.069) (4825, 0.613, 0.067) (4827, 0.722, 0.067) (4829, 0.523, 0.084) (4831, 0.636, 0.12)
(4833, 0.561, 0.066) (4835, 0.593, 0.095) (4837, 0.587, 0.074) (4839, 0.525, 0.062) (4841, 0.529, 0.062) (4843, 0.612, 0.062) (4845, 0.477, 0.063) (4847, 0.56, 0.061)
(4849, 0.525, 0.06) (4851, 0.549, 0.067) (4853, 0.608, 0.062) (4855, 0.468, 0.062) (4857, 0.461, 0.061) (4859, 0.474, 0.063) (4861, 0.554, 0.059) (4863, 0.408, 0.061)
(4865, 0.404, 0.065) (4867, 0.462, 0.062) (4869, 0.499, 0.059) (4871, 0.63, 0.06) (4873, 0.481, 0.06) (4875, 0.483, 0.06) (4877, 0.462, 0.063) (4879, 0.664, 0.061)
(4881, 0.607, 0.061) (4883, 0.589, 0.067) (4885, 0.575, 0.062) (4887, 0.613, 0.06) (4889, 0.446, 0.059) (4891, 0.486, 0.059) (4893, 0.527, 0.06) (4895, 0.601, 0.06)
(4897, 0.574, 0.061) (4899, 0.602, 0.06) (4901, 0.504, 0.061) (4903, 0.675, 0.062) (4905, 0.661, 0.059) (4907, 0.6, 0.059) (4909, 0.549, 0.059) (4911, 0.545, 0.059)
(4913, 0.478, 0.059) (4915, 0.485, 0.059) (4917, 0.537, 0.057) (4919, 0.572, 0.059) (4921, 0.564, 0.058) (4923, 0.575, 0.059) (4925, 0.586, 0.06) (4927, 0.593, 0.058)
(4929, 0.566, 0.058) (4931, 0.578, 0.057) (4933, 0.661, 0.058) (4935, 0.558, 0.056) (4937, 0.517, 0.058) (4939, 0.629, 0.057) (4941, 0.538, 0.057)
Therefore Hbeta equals 3.1 Ang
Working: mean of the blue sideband 0.561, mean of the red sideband 0.561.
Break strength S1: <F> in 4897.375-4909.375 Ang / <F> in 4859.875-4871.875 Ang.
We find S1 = 1.22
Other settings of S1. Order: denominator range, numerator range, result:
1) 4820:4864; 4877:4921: 1.03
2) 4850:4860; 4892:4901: 1.11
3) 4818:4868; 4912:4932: 1.03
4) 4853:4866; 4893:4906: 1.26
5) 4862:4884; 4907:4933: 1.08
